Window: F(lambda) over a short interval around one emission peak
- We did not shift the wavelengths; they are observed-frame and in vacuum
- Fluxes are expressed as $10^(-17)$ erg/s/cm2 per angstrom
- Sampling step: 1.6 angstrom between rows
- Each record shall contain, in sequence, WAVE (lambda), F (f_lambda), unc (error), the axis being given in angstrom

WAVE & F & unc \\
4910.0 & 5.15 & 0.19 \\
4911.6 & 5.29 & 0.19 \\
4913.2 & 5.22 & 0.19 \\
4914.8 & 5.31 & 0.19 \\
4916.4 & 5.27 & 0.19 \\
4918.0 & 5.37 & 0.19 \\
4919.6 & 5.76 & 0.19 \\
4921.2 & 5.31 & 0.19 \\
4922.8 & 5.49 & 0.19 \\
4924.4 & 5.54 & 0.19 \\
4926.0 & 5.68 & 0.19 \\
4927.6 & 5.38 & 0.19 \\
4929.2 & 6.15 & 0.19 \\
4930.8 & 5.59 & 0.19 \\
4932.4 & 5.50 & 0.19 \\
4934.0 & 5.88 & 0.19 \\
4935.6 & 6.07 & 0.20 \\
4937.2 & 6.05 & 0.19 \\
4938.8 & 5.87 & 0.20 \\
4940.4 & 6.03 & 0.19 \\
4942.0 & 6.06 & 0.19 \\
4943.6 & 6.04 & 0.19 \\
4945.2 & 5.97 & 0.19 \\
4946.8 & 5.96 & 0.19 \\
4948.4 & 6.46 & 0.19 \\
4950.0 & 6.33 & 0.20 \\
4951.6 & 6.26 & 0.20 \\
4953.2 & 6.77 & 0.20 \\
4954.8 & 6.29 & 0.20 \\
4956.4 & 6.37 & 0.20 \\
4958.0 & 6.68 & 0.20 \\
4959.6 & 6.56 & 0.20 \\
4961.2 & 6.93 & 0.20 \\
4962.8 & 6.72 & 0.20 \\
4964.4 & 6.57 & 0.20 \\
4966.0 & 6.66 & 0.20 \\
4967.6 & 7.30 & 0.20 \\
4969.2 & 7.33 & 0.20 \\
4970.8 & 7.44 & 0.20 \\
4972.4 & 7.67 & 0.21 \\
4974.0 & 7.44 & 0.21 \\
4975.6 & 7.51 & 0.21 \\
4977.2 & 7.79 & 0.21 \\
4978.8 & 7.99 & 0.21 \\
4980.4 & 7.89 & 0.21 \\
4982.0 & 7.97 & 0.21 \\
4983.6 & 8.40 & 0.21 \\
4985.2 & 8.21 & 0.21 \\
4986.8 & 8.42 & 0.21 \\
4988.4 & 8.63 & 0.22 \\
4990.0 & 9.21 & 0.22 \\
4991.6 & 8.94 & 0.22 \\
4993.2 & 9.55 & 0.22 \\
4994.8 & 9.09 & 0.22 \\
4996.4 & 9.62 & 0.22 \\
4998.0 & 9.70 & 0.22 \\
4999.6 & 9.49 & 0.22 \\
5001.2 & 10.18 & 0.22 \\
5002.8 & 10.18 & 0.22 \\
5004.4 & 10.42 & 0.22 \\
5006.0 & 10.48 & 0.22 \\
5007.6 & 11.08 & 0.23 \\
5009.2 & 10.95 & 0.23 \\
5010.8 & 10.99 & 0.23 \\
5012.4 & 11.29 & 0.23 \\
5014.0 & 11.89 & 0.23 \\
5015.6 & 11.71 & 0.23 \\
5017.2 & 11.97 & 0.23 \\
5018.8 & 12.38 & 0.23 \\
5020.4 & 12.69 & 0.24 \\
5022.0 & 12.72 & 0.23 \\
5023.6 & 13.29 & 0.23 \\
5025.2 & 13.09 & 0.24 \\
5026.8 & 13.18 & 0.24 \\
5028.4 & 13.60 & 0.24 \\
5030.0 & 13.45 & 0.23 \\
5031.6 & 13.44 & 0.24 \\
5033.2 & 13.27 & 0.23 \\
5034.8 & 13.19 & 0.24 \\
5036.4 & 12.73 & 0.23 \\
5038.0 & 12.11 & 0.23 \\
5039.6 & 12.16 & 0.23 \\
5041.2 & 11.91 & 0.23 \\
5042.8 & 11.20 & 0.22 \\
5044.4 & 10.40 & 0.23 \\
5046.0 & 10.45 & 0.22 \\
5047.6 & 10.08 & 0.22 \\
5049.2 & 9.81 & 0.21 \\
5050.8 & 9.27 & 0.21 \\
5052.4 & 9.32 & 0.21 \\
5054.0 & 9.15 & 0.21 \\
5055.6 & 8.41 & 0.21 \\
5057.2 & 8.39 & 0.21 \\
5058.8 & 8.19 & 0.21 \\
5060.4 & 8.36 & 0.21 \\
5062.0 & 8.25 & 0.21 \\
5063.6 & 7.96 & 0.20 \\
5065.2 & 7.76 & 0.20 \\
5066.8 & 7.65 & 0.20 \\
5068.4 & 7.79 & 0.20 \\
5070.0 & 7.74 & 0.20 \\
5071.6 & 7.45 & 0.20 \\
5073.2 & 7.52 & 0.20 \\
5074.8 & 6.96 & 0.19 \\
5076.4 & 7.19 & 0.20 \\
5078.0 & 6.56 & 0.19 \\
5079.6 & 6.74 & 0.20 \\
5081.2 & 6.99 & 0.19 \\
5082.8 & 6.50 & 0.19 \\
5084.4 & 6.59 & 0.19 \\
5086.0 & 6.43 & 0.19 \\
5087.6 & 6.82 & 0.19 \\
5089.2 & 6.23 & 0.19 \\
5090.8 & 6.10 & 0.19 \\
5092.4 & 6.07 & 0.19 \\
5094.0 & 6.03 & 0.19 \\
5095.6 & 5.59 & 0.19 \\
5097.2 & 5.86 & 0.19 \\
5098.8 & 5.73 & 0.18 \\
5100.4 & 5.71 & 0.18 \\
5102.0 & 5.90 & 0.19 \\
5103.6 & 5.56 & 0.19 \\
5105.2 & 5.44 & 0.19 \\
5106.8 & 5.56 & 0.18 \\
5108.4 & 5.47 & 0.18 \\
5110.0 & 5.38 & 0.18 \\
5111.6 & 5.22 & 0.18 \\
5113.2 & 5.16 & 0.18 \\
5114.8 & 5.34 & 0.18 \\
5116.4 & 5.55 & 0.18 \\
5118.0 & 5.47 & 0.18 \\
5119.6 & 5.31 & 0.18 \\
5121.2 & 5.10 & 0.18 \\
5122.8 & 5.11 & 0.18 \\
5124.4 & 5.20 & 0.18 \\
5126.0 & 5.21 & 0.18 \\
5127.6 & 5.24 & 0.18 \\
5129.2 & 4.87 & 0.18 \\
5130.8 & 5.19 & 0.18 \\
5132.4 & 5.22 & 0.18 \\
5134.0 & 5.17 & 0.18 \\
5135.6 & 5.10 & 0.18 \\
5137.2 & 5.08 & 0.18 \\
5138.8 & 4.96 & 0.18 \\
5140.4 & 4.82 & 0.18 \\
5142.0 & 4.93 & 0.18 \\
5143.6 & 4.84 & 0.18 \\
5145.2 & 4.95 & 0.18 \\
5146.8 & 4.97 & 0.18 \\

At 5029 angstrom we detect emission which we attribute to C IV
